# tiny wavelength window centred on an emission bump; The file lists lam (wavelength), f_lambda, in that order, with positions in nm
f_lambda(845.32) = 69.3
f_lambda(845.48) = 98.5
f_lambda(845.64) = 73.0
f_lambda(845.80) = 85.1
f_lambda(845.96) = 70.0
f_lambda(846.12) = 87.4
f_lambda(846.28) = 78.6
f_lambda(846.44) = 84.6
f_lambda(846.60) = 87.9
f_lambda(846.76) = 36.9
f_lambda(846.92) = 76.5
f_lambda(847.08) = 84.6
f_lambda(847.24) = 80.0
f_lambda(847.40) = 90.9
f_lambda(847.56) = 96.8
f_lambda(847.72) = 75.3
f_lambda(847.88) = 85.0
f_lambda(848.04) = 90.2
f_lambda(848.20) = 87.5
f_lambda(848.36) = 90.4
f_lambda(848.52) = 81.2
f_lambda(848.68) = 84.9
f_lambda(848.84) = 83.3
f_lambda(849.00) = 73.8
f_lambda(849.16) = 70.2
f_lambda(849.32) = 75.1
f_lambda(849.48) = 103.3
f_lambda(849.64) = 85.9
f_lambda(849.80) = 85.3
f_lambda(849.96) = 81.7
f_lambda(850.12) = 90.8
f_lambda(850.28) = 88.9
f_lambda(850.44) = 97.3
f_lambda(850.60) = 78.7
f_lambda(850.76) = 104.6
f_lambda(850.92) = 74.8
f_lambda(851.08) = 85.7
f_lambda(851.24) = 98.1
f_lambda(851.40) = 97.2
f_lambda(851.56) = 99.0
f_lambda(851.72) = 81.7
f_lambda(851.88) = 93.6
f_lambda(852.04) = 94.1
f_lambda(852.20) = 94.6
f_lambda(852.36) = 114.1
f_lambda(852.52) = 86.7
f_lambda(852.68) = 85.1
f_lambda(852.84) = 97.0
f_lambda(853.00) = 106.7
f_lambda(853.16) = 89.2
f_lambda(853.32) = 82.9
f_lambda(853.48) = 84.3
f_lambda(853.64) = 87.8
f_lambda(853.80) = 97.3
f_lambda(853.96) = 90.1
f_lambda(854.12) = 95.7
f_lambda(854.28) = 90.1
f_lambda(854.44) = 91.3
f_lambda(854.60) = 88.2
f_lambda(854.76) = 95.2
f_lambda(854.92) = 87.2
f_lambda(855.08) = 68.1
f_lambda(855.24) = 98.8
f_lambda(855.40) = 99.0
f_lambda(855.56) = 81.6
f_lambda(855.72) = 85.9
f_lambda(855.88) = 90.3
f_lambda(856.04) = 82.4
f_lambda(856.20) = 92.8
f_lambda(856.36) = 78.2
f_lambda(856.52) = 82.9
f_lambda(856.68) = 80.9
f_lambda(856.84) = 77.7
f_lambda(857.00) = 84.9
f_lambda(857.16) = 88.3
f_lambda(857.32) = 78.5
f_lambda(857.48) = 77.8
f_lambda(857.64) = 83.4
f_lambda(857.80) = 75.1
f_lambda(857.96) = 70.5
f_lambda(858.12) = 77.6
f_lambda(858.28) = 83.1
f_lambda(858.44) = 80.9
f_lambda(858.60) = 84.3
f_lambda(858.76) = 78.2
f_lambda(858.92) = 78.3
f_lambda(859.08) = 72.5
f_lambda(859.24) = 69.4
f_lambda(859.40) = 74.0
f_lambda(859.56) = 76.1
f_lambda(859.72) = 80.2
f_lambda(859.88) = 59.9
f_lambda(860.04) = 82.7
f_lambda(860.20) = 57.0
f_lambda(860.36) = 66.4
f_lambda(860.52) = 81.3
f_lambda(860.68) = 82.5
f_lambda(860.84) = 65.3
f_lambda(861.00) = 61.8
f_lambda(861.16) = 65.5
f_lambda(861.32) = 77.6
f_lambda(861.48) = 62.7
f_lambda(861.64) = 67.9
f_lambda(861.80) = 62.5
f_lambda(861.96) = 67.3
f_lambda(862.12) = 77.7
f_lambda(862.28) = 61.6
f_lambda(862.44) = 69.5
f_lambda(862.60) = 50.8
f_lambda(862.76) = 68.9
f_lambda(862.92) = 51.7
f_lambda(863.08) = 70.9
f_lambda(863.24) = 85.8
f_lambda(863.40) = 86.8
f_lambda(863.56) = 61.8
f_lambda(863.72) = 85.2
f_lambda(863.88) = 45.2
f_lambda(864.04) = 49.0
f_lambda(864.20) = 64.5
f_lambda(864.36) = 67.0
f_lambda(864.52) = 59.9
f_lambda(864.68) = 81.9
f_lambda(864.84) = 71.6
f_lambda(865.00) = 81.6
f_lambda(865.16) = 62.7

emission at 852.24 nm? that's C III] 1909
